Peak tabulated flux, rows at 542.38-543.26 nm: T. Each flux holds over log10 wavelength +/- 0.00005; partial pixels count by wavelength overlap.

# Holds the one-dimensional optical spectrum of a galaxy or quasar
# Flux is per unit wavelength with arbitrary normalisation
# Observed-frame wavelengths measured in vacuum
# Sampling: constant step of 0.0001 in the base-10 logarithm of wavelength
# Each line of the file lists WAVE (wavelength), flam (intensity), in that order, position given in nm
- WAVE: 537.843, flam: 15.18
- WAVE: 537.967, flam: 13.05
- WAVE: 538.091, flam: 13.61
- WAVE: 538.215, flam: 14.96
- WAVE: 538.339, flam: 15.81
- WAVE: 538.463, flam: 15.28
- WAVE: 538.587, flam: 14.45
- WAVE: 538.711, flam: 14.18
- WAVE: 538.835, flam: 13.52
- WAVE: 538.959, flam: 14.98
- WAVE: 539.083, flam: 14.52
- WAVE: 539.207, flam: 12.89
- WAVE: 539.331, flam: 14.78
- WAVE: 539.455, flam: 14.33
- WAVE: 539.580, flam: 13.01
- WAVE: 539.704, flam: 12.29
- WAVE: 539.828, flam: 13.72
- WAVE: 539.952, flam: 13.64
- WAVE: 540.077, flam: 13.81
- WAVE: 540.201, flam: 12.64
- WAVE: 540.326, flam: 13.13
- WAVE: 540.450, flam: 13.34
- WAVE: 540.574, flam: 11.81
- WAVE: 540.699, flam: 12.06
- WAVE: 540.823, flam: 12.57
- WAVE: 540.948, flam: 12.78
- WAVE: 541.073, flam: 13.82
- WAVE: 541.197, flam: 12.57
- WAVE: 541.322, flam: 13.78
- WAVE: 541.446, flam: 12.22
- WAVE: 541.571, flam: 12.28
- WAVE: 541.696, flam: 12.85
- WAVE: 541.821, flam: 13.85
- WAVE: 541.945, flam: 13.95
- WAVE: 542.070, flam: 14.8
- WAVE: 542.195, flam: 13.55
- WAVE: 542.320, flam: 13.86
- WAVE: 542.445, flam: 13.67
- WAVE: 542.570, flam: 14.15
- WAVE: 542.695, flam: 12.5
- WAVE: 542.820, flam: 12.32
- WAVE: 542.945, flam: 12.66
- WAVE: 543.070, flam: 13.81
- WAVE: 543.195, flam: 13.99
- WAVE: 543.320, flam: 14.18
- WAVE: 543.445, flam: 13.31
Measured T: 14.15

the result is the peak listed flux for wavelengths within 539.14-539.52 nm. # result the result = 14.78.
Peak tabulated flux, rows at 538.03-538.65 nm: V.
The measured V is 15.81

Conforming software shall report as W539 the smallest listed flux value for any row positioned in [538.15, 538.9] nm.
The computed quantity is 13.52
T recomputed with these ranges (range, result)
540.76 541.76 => 13.82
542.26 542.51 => 13.86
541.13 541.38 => 13.78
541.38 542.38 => 14.8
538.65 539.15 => 14.98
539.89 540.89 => 13.81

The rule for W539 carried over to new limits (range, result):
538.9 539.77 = 12.29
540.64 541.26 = 12.06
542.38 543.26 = 12.32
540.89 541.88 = 12.22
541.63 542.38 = 12.85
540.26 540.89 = 11.81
